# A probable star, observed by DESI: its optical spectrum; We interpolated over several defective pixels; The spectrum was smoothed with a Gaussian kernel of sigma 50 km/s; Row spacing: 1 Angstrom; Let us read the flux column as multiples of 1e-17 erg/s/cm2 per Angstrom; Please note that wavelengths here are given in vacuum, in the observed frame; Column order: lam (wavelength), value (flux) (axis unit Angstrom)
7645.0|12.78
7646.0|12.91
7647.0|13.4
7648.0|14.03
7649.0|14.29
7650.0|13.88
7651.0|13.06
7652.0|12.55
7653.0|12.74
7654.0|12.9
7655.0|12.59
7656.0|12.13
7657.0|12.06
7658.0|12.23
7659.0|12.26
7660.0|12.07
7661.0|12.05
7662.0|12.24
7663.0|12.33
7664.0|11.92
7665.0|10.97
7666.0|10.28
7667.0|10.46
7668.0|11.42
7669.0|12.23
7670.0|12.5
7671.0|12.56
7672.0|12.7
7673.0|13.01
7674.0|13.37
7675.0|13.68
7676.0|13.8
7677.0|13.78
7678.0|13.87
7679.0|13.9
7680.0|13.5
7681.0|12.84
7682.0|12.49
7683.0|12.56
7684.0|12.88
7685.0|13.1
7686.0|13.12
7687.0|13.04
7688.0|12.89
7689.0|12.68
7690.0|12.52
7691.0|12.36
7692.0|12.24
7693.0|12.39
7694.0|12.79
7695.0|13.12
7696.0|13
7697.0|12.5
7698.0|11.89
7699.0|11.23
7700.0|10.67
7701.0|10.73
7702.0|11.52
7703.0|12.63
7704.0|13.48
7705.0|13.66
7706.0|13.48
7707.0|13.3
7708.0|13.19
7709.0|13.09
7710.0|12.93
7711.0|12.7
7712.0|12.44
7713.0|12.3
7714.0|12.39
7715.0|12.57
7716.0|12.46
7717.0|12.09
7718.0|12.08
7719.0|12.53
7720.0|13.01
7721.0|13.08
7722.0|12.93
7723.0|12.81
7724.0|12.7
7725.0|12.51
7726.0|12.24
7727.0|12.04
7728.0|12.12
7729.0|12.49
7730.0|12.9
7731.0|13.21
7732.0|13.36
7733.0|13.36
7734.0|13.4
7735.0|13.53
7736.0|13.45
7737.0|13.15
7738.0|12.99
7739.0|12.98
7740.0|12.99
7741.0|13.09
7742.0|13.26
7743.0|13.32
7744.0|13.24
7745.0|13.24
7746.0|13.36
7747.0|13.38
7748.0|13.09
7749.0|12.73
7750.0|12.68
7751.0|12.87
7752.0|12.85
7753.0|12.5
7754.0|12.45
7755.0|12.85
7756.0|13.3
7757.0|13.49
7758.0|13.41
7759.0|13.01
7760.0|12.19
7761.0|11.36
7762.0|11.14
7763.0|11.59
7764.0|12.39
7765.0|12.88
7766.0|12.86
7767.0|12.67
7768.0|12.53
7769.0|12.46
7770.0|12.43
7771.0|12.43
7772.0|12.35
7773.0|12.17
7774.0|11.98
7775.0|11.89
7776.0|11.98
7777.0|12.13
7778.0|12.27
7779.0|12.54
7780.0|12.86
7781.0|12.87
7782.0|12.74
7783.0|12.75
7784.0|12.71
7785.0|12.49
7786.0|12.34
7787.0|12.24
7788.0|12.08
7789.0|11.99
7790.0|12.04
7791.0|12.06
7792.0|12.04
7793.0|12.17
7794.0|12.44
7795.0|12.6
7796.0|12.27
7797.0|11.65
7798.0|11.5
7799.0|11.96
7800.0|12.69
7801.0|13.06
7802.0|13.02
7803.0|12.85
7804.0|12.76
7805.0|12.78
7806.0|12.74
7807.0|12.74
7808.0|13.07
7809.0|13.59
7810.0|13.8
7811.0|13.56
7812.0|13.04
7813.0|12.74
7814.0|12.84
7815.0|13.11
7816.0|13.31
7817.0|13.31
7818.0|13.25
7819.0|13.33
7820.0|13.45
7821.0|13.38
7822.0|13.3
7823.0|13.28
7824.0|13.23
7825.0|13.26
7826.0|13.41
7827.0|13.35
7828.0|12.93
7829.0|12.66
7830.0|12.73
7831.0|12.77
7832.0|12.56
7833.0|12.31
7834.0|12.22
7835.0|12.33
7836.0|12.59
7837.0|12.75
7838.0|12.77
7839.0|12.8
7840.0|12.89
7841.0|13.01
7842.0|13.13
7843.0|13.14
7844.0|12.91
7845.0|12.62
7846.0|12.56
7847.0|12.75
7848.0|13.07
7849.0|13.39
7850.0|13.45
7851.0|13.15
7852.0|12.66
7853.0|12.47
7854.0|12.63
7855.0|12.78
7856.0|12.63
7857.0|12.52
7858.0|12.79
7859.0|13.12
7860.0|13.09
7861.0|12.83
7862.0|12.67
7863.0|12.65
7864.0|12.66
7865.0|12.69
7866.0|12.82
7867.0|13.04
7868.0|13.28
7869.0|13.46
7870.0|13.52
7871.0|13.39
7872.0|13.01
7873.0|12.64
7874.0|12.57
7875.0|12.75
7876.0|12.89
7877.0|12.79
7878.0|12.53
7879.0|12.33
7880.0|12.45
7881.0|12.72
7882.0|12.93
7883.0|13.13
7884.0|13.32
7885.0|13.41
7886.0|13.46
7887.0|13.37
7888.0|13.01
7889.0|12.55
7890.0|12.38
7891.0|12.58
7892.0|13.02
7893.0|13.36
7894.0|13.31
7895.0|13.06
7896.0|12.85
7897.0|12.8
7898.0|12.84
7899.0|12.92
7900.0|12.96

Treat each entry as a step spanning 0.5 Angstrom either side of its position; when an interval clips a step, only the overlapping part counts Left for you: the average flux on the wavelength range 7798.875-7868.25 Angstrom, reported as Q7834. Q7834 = 12.9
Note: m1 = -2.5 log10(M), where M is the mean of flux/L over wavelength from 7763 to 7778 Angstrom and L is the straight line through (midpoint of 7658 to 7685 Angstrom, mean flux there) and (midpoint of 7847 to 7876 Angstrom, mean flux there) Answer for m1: 0.034 mag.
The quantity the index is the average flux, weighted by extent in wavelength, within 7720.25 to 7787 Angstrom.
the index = 12.7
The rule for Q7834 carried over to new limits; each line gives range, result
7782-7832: 12.8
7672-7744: 12.8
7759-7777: 12.2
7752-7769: 12.5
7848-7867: 12.8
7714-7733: 12.6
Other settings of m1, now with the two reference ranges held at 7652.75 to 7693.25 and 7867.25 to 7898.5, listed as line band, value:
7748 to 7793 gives 0.03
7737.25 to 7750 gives -0.04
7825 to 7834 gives 0.00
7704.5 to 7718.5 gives -0.01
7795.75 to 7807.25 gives 0.03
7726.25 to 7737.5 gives -0.03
